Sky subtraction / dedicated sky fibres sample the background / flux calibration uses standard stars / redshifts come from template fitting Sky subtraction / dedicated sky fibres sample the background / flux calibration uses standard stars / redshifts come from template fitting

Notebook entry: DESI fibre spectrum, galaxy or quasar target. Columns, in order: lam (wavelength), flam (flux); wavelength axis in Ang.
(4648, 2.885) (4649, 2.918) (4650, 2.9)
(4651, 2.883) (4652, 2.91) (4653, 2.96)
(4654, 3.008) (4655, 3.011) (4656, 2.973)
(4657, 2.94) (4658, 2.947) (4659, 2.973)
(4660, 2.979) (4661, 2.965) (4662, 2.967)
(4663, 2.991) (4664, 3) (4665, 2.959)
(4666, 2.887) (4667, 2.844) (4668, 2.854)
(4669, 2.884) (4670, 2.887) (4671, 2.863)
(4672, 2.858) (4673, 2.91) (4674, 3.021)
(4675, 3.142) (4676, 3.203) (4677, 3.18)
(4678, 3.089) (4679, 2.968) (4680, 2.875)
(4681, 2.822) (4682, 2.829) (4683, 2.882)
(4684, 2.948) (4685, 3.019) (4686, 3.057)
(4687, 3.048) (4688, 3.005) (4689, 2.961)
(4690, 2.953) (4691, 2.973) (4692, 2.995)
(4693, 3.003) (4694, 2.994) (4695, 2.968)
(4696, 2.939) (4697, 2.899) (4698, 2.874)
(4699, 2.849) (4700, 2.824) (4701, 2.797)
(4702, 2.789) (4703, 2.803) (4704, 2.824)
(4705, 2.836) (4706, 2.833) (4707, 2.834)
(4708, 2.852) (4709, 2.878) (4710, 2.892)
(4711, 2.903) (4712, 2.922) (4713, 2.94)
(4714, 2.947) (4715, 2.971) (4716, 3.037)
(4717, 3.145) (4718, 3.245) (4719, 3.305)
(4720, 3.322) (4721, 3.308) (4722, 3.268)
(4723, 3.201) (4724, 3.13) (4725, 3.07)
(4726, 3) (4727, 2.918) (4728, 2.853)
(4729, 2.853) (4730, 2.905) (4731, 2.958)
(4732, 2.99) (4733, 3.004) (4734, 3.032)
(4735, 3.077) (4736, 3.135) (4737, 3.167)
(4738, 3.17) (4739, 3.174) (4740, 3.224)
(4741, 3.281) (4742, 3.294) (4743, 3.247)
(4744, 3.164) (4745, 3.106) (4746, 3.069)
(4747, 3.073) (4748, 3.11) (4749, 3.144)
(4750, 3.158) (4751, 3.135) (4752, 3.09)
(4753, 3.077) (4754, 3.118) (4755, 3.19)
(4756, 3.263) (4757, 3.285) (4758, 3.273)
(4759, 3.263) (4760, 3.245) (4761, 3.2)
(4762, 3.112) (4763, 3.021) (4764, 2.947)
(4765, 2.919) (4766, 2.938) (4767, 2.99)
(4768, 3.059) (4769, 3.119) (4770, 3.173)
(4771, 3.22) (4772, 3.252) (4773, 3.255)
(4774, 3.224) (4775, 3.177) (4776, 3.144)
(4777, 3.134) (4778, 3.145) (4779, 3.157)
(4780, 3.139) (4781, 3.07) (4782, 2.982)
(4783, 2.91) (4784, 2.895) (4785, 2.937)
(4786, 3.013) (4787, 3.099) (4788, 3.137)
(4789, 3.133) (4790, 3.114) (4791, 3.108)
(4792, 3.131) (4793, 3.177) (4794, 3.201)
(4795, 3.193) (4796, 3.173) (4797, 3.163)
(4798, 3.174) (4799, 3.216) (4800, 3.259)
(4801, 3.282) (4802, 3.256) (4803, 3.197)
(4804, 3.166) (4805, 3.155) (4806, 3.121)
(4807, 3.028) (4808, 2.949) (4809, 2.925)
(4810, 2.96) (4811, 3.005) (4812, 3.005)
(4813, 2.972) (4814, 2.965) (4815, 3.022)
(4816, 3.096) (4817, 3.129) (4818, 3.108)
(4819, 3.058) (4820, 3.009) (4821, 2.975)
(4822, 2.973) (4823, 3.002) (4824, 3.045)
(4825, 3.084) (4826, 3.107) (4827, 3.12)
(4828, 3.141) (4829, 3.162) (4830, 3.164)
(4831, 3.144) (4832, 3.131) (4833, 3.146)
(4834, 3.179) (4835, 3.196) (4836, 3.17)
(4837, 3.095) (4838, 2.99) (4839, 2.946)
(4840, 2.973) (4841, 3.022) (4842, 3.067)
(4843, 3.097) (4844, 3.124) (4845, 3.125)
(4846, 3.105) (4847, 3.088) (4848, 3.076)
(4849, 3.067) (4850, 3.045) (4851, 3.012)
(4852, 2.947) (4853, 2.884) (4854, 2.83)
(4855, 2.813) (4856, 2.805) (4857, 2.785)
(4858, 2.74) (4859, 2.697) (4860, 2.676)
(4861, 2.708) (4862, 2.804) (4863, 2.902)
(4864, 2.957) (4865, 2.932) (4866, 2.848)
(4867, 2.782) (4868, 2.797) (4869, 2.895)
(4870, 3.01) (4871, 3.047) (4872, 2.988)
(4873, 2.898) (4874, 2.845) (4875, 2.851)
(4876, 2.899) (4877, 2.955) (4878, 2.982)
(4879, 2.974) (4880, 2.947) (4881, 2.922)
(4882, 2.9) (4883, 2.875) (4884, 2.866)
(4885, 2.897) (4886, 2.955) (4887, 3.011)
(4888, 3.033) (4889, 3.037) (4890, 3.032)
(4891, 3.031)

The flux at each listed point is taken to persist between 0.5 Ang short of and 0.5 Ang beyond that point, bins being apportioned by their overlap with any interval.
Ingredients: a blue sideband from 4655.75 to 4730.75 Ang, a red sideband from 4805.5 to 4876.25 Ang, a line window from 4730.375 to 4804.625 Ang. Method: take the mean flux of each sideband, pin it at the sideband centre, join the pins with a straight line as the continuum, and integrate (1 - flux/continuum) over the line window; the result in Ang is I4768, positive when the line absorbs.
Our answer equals -3.83 Ang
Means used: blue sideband 2.97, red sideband 2.99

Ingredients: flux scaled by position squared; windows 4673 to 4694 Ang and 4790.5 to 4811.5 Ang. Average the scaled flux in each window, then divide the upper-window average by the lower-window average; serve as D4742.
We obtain 1.10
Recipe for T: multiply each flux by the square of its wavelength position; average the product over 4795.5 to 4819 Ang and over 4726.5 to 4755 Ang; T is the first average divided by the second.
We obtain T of 1.0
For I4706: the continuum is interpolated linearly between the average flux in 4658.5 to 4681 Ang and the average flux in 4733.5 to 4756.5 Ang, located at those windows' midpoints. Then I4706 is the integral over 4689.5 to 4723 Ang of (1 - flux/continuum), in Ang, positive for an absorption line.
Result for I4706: 0.9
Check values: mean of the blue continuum 2.96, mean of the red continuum 3.15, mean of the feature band 2.97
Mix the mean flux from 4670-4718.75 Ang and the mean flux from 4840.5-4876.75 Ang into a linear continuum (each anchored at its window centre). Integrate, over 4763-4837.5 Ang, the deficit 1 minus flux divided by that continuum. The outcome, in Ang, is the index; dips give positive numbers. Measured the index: -4.26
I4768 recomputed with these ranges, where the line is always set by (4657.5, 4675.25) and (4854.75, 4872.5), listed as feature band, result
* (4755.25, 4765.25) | -0.9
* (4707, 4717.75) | -0.1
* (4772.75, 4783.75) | -0.9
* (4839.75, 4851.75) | -0.9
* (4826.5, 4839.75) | -1.2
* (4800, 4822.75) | -1.6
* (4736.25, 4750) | -1.3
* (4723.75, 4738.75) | -0.6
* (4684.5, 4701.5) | -0.1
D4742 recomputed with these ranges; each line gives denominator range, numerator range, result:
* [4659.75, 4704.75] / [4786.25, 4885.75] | 1.09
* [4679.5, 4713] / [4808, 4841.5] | 1.11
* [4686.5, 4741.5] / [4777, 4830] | 1.07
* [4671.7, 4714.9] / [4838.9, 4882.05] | 1.07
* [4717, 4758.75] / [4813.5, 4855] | 1.02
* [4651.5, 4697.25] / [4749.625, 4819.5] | 1.10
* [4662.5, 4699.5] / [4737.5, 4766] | 1.10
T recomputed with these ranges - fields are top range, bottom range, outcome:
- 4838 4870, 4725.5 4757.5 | 0.99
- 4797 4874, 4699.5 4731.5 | 1.06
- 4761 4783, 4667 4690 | 1.09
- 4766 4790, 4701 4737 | 1.06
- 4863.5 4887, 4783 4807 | 0.96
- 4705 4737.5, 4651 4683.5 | 1.05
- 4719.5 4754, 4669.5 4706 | 1.08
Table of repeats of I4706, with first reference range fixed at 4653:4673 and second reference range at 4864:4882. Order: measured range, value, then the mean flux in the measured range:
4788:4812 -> -1.7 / 3.13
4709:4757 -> -2.7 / 3.1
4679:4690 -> 0.0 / 2.95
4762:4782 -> -1.2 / 3.11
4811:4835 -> -1.3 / 3.08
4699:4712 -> 0.4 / 2.84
